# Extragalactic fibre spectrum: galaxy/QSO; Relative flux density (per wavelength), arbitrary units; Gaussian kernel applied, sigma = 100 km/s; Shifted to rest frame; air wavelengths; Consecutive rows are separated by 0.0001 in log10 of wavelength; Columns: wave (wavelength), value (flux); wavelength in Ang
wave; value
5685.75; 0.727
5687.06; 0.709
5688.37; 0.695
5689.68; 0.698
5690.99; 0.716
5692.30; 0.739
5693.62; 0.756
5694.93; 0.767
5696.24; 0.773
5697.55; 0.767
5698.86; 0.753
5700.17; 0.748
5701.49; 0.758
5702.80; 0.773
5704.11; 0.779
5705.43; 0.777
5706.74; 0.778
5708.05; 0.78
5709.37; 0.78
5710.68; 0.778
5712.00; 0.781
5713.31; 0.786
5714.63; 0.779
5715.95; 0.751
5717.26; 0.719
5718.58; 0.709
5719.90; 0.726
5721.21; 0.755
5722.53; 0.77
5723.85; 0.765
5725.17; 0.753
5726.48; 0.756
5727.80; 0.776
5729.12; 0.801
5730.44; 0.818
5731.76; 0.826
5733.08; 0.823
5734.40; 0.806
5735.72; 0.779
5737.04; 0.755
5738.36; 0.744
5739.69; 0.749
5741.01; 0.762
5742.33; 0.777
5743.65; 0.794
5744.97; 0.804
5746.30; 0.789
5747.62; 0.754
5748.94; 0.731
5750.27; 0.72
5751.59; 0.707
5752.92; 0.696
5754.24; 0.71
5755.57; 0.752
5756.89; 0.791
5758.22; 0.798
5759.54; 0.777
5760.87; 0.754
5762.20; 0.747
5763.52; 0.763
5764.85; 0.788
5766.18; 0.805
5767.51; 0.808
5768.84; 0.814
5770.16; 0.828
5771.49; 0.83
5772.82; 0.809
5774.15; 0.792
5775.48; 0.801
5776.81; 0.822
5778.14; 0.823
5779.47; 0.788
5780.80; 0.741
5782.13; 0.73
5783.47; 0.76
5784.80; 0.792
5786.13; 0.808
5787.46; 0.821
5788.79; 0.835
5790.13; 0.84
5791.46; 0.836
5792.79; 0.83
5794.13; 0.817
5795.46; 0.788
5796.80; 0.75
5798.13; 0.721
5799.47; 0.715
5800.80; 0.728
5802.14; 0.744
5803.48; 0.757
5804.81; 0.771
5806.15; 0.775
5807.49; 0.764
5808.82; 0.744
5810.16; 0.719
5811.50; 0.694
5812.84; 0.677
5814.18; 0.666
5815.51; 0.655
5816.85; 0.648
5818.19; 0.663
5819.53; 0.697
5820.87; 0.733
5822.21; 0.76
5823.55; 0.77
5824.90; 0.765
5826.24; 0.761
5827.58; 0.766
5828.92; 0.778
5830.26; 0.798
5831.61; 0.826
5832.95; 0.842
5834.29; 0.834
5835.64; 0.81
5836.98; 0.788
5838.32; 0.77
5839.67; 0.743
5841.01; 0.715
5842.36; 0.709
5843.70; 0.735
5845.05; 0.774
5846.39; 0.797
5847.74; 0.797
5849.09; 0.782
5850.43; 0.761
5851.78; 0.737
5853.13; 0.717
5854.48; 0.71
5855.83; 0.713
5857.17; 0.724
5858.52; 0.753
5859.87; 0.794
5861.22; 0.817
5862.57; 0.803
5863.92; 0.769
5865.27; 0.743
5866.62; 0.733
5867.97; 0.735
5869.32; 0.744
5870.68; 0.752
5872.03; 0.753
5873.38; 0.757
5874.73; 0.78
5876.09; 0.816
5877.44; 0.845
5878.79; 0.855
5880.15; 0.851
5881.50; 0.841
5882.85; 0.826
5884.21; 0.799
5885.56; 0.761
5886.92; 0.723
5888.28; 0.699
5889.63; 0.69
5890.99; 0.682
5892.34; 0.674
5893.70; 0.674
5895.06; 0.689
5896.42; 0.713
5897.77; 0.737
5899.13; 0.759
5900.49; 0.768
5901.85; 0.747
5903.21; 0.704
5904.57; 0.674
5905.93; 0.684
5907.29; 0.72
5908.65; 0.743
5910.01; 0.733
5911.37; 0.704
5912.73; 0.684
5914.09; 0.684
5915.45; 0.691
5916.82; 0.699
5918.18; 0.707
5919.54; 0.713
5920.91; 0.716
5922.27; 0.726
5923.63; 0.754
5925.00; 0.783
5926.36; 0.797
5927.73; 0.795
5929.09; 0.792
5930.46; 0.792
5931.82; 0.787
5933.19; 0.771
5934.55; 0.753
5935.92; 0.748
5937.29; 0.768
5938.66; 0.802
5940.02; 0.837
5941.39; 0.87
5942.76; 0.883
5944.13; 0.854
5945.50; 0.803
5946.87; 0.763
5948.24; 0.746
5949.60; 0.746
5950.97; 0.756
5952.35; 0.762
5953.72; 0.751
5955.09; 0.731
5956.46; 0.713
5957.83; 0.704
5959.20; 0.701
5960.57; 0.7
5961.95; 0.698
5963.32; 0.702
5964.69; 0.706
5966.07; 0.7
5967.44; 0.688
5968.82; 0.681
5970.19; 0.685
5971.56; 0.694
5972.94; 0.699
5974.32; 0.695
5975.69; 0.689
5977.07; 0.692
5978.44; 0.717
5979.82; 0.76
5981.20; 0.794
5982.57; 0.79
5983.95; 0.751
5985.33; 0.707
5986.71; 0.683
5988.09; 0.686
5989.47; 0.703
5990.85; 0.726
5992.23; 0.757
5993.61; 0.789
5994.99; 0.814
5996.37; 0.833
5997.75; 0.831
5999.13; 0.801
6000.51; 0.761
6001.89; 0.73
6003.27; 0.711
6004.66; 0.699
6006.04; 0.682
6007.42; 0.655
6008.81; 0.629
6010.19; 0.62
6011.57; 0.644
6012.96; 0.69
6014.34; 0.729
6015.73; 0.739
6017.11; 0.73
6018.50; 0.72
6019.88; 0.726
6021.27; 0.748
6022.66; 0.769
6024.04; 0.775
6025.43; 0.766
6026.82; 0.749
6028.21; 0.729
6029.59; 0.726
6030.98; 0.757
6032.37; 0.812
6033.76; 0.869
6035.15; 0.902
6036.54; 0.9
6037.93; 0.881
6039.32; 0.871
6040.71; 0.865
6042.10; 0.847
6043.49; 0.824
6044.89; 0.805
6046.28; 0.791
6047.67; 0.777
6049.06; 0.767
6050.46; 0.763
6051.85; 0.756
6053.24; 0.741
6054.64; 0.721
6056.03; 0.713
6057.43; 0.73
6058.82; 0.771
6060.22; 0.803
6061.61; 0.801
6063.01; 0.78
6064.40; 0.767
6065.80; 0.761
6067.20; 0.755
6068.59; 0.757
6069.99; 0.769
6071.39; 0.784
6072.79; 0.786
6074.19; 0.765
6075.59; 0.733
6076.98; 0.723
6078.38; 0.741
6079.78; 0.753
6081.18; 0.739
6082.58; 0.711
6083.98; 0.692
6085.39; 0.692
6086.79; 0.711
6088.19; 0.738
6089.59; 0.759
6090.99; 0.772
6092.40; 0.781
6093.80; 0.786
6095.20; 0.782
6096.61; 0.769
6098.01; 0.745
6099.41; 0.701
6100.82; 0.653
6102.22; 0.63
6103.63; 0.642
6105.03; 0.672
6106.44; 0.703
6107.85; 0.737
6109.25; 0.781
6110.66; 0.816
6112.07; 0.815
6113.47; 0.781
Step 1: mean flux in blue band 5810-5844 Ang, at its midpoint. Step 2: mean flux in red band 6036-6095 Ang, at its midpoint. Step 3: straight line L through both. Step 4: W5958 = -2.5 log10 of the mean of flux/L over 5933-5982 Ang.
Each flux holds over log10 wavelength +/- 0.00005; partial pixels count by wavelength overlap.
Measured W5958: 0.022 mag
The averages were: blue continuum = 0.744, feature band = 0.743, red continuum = 0.771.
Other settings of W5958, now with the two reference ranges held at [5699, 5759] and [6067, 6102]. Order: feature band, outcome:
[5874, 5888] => -0.070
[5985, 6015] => 0.038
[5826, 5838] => -0.059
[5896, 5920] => 0.058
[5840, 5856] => 0.017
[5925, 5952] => -0.057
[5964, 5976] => 0.085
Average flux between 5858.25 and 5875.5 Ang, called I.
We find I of 0.764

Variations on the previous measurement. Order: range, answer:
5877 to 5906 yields 0.746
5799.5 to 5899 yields 0.752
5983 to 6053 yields 0.76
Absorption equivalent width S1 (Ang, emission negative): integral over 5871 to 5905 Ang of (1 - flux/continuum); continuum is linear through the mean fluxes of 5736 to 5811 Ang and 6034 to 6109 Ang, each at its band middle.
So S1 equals 0.7 Ang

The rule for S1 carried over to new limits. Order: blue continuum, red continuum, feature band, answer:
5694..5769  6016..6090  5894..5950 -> 1.26 Ang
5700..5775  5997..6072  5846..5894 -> 0.38 Ang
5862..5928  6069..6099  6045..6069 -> -0.49 Ang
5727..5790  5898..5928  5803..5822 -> 1.24 Ang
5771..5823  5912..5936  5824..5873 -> -0.77 Ang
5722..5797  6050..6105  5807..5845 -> 1.46 Ang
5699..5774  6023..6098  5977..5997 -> 0.64 Ang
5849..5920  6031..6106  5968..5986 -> 0.82 Ang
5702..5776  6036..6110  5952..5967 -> 0.97 Ang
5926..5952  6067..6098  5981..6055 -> 0.82 Ang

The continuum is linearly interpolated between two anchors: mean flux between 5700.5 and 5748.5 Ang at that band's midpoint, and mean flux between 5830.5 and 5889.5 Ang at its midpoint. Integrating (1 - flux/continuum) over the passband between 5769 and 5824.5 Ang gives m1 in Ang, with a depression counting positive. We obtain 0.7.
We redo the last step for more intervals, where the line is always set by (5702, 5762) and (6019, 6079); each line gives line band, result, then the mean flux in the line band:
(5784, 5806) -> -0.43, 0.784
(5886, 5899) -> 1.21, 0.701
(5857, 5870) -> 0.16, 0.763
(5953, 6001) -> 2.97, 0.73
